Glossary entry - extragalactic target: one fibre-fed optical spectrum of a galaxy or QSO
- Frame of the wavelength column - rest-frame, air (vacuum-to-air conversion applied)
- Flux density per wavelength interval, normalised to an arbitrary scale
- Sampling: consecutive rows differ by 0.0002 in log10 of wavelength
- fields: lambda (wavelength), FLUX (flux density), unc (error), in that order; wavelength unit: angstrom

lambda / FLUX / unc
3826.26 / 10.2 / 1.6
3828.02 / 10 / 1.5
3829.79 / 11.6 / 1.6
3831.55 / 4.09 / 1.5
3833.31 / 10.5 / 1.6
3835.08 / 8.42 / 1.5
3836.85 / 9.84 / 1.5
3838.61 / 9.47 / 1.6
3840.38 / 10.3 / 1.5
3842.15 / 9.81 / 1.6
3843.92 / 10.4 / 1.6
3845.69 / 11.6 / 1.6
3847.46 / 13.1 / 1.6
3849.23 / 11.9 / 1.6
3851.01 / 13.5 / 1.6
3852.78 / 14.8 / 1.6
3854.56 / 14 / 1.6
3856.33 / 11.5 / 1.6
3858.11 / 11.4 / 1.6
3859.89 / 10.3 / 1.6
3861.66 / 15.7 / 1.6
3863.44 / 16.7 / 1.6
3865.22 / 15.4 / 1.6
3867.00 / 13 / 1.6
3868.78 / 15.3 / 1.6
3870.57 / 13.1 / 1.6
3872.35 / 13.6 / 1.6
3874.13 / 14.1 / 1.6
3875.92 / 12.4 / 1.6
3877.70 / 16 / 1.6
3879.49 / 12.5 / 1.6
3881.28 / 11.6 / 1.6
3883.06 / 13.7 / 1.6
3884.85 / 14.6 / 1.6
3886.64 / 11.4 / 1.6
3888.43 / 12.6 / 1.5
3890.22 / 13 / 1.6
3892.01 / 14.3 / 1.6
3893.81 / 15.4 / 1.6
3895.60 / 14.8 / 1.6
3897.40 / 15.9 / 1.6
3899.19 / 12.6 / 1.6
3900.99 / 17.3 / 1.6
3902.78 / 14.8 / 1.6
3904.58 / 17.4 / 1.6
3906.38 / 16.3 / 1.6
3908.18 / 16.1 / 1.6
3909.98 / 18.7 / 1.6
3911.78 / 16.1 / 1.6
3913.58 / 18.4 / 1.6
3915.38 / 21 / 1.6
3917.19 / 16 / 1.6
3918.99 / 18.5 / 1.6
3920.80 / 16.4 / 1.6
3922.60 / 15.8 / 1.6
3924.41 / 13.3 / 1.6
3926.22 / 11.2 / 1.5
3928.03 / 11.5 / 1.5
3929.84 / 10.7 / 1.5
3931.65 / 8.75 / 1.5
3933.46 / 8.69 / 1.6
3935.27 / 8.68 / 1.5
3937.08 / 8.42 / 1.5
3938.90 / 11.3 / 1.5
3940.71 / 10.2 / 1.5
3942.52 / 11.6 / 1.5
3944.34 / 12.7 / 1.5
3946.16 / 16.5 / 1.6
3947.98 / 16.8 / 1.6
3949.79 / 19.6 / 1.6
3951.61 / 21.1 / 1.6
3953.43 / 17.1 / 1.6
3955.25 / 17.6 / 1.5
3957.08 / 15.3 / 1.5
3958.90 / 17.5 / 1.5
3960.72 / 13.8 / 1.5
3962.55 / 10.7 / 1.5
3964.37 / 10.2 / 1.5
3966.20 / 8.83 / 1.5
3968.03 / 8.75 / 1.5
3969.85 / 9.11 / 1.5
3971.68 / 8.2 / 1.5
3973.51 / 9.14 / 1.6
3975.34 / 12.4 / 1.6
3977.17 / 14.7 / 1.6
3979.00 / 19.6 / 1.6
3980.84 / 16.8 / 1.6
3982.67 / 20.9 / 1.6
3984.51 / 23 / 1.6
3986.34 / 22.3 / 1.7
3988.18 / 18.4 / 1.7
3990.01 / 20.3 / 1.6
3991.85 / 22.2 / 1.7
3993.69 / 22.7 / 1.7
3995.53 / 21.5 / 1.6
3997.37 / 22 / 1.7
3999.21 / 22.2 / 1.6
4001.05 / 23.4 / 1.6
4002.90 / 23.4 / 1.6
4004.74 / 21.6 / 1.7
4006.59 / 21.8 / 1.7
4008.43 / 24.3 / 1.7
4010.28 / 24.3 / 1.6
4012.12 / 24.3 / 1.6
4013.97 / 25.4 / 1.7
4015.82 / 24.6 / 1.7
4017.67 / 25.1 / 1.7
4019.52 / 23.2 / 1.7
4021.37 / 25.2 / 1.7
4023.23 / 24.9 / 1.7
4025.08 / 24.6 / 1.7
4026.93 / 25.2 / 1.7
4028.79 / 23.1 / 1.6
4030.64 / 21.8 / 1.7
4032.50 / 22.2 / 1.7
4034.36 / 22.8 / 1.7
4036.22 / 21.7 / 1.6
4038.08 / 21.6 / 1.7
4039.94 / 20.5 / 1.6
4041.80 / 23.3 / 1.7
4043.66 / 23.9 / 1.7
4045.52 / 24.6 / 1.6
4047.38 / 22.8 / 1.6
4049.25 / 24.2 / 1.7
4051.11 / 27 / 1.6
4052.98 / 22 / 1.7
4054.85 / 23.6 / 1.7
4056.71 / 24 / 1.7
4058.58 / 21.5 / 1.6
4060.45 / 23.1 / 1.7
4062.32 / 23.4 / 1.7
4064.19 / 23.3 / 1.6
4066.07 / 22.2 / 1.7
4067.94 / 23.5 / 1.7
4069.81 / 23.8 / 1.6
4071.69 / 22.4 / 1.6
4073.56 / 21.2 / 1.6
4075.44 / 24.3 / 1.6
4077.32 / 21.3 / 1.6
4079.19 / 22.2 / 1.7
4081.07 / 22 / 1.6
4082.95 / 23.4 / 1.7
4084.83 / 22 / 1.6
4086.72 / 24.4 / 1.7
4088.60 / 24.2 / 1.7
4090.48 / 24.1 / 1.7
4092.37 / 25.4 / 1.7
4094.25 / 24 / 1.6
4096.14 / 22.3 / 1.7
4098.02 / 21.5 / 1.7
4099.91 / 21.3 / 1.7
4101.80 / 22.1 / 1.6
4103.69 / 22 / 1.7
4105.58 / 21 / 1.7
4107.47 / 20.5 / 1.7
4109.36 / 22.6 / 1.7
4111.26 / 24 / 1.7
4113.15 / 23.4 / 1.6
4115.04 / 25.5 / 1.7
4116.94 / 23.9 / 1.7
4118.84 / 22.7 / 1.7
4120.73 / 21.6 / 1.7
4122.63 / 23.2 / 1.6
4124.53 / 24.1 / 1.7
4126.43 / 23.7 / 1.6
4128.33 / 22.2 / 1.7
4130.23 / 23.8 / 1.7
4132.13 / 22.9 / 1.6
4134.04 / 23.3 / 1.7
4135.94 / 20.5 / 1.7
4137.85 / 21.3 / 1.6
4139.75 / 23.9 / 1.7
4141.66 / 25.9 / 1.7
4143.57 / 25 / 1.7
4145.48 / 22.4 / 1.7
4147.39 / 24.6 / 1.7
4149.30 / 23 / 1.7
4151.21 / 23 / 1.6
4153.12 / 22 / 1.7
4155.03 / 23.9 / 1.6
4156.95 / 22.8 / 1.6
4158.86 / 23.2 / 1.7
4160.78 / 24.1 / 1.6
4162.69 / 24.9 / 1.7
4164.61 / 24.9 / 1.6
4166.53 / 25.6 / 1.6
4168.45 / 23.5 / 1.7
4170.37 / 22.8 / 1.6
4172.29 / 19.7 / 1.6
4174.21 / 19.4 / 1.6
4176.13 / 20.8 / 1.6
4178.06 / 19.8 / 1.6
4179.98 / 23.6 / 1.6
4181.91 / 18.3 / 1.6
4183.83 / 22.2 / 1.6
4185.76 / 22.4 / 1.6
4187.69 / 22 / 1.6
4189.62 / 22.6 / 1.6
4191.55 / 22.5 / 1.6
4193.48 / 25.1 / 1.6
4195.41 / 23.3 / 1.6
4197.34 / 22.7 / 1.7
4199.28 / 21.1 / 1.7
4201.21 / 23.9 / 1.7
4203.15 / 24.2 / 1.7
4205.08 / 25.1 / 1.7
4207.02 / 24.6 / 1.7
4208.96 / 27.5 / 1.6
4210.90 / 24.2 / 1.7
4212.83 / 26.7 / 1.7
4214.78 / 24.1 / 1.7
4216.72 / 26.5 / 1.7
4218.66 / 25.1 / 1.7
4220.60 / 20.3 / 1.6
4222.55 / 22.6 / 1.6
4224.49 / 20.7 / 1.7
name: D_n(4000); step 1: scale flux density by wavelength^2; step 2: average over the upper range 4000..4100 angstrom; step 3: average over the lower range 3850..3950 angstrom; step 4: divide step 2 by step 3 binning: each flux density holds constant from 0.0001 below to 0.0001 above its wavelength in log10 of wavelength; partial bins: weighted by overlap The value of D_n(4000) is 1.80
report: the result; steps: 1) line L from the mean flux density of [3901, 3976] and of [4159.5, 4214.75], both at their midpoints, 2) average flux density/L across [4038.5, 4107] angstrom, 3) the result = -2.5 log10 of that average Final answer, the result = -0.22 mag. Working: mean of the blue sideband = 13.8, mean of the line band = 23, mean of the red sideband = 23.1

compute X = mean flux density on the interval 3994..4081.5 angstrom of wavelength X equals 23.2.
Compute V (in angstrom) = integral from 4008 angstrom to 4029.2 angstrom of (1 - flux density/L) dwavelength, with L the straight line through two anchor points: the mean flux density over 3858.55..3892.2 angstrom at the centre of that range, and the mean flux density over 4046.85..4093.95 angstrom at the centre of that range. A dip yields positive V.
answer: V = -4.0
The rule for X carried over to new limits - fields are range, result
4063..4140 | 22.8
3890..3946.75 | 14.1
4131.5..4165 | 23.4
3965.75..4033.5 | 20.4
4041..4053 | 24.1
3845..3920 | 14.6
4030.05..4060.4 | 23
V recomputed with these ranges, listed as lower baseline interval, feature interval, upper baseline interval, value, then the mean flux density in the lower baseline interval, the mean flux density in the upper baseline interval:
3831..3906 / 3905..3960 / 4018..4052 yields 7.1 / 13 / 23.5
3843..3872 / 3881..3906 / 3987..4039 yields 1.9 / 13.2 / 23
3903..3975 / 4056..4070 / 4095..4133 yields -2.0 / 13.8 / 22.7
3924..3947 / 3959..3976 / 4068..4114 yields 3.7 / 11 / 22.7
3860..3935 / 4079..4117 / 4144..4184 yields -4.3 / 14.4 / 22.6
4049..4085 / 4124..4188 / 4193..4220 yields 3.1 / 23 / 24.5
